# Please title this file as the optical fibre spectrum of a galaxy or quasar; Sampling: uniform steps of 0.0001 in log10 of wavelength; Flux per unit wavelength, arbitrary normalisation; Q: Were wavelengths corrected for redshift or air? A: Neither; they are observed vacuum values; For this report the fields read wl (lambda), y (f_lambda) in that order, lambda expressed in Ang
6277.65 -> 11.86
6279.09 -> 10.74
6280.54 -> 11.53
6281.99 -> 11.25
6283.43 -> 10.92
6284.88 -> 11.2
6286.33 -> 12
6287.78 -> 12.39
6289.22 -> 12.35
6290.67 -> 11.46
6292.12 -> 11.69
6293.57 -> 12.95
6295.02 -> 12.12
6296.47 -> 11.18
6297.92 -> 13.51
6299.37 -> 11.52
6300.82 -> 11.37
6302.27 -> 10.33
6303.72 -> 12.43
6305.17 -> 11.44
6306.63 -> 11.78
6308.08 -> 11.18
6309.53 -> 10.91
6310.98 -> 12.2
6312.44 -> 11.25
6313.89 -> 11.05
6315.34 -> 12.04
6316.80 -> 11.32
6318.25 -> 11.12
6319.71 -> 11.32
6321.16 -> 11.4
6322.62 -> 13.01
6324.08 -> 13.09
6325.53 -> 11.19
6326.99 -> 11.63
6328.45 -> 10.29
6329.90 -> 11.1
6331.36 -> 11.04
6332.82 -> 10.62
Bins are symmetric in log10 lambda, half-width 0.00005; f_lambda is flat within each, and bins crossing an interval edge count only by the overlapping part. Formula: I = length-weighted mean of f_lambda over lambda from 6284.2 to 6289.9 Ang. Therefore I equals 12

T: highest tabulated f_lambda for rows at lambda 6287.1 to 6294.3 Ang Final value 12.95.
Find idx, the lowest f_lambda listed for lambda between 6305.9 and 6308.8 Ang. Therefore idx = 11.18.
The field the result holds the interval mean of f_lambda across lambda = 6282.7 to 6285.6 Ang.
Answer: 11.1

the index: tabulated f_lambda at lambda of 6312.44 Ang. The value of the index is 11.25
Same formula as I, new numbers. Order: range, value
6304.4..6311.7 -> 11.5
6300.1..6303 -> 10.9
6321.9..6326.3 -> 12.4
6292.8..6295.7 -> 12.5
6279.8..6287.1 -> 11.4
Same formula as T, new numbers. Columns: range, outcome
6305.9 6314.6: 12.2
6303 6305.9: 12.43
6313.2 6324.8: 13.09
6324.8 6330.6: 11.63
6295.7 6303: 13.51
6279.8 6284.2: 11.53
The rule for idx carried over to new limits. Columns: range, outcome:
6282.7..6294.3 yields 10.92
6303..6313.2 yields 10.91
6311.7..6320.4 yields 11.05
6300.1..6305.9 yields 10.33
